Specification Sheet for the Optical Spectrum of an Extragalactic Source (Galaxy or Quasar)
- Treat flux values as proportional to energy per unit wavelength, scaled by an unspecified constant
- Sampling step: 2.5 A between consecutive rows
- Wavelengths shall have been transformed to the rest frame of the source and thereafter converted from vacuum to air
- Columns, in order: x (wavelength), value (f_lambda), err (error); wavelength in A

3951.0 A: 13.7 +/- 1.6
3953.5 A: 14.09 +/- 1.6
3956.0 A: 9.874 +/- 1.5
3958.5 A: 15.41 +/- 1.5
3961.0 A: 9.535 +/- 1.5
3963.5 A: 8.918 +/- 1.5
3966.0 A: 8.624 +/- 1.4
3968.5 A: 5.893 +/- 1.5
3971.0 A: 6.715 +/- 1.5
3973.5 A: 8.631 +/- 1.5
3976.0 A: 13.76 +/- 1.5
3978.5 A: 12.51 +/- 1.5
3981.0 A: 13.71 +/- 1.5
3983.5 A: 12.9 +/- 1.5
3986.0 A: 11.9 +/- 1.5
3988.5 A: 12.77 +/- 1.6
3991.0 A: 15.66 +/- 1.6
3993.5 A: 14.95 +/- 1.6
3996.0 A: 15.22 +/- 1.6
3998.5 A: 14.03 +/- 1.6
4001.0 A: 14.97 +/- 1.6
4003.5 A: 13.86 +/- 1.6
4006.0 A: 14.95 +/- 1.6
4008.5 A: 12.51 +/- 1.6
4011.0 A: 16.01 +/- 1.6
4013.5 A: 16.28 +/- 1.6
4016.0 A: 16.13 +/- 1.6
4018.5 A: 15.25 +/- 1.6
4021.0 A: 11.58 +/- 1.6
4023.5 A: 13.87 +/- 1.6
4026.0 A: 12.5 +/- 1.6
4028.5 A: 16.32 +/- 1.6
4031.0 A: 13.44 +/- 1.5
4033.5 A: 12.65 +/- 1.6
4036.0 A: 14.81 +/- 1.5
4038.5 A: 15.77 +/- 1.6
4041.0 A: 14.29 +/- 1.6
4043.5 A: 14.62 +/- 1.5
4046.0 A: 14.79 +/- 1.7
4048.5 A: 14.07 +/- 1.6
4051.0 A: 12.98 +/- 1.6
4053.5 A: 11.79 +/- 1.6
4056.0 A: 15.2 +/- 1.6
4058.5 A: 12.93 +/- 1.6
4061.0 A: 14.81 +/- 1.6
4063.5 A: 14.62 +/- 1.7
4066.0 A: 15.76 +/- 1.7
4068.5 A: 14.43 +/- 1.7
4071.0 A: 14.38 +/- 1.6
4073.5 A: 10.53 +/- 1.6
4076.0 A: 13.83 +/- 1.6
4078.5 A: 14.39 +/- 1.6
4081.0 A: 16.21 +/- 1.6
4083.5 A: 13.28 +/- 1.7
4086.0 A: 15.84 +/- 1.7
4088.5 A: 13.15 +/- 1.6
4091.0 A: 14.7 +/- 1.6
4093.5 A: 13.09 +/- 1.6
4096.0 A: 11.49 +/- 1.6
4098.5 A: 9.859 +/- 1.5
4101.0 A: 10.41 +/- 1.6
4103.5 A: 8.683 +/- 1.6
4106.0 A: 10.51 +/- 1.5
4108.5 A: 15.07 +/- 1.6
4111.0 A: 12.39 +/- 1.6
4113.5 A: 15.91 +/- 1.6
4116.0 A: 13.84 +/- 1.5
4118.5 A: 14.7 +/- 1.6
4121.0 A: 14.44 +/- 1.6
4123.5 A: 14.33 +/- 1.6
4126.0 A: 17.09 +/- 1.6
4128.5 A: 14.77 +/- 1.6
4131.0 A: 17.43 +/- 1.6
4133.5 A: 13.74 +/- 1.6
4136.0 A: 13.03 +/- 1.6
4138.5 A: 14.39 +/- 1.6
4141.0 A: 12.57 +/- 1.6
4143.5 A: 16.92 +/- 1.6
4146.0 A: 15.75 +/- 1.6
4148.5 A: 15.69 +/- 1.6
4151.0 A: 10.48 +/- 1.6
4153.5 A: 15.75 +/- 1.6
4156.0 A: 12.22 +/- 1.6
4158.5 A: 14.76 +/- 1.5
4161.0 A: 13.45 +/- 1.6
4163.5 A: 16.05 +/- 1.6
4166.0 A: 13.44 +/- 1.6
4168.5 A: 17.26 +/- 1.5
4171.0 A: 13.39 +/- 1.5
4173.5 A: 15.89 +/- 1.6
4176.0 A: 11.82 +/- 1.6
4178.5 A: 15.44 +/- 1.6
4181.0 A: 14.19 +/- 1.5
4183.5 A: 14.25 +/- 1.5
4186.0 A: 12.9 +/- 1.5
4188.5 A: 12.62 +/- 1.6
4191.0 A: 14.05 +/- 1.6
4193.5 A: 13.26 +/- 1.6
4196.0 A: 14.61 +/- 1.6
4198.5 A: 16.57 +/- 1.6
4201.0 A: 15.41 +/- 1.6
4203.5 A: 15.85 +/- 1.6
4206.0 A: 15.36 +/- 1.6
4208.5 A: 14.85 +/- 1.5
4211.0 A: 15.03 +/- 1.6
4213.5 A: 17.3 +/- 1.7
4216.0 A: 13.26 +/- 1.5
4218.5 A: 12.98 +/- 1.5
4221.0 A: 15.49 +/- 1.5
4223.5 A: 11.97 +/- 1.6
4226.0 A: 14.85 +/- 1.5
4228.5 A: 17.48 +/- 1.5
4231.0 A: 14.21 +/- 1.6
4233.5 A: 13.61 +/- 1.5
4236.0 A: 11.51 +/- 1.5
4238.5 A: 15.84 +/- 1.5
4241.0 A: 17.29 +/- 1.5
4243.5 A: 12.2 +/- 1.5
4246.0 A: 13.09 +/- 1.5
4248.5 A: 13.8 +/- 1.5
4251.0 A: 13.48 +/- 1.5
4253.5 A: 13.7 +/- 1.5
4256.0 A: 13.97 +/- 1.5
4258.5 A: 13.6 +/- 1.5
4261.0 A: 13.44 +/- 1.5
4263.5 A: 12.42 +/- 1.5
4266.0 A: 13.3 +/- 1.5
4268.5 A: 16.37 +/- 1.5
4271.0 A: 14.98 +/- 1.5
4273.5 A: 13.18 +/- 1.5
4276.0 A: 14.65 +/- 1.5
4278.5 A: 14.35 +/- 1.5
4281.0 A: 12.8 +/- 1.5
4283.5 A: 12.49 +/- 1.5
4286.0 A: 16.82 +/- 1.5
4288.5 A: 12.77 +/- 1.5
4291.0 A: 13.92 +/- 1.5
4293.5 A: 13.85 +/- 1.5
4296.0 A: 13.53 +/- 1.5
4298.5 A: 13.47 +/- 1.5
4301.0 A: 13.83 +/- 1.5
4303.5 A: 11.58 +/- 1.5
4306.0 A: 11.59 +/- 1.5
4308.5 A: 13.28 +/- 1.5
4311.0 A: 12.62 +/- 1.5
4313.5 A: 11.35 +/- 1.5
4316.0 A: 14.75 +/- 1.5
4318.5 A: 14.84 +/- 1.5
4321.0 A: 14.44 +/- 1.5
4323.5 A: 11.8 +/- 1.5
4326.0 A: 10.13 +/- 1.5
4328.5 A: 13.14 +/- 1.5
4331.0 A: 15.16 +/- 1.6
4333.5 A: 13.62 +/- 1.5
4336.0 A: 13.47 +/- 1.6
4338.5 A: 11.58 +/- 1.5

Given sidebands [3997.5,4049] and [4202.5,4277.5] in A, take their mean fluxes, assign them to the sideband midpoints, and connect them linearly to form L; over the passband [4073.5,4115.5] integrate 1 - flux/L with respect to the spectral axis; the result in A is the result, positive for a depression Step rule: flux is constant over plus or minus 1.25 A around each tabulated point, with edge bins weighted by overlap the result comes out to 4.06 A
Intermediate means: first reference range 14.4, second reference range 14.3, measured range 13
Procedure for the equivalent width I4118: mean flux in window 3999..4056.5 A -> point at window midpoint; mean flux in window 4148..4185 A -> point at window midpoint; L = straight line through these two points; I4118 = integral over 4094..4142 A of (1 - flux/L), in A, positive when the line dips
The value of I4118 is 2.8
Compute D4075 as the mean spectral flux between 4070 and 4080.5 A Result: 13.5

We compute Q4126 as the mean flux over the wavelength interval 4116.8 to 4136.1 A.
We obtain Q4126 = 15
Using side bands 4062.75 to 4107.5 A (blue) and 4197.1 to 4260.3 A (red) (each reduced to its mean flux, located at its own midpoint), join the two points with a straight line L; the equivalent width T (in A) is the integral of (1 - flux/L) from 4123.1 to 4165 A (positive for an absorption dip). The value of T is -3.0 A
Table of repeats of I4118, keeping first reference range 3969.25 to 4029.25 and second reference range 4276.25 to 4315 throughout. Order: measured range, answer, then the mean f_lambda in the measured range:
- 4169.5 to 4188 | -0.8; 14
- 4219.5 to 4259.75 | -2.4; 14.1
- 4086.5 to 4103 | 1.6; 12.1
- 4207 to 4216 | -1.4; 15.4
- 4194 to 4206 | -1.9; 15.4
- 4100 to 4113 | 1.7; 11.7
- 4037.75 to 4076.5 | -1.6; 14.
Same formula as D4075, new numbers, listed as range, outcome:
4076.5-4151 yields 13.9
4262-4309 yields 13.6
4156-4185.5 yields 14.4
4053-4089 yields 14.1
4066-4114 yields 13.1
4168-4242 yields 14.6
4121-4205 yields 14.5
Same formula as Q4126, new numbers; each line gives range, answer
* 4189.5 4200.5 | 14.6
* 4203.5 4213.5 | 15.5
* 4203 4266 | 14.2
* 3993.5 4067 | 14.4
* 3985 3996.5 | 14.1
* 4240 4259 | 13.9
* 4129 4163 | 14.4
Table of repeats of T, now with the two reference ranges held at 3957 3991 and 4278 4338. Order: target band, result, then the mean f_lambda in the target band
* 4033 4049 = -4.2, 14.5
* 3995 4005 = -2.9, 14.5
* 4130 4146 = -3.4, 14.7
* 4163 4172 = -1.9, 15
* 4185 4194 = -0.5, 13.2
